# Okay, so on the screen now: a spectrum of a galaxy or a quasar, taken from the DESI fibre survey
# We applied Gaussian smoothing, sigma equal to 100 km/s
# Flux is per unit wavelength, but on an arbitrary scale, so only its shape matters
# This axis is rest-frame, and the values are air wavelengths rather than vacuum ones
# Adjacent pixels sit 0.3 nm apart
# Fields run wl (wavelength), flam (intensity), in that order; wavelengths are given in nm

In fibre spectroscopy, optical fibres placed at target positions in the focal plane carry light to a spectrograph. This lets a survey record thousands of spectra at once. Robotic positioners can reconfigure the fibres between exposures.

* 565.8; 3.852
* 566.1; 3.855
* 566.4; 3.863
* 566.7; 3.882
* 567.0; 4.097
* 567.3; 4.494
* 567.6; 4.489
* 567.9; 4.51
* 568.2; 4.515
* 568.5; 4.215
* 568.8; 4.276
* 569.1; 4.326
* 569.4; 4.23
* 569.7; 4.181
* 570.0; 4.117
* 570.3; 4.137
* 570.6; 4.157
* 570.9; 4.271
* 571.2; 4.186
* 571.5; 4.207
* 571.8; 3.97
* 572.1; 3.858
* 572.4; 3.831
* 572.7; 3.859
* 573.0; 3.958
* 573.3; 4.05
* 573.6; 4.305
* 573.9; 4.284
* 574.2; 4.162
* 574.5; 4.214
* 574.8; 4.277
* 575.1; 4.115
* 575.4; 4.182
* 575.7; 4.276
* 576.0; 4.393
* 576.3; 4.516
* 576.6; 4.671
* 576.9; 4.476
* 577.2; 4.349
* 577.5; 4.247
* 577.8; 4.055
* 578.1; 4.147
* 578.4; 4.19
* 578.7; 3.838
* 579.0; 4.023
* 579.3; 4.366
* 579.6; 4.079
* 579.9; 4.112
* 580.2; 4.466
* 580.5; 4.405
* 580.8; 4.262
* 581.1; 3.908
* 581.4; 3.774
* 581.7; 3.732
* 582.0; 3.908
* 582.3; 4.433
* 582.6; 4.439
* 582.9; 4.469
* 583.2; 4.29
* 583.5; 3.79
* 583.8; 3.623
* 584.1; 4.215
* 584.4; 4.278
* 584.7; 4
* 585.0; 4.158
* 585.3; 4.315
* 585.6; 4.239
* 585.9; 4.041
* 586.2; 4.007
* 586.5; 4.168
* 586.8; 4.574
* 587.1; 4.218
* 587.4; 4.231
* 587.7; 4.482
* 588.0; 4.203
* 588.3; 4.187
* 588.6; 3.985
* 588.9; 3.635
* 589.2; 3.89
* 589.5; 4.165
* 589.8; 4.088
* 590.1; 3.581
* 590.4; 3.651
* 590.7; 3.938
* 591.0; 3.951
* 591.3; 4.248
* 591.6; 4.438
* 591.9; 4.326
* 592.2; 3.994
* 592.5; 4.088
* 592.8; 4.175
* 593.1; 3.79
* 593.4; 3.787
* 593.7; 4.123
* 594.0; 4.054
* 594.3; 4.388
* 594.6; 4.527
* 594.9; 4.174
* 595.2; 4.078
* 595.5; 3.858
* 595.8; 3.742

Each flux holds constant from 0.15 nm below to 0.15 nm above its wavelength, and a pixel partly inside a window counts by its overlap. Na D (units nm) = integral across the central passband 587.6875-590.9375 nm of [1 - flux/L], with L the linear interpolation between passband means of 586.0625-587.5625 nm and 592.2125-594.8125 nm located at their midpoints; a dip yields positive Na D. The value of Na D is 0.18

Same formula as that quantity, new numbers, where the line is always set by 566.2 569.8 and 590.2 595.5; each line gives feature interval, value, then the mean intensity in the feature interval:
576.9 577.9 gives -0.02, 4.26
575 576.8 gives -0.07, 4.37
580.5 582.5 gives 0.06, 4.04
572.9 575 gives 0.02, 4.18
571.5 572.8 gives 0.09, 3.92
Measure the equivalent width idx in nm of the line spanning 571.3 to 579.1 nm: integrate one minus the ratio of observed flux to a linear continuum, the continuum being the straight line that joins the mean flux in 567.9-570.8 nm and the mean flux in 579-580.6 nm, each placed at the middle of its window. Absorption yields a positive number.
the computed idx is 0.153 nm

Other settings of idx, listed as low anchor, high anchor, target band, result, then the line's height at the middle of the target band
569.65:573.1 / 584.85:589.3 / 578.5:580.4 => -0.02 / 4.11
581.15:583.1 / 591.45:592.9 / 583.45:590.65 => 0.15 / 4.16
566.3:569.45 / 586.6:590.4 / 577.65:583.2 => 0.01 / 4.16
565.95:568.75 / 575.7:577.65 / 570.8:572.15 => 0.06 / 4.31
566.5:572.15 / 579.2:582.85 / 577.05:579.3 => 0.02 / 4.18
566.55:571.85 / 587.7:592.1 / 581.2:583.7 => 0.01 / 4.11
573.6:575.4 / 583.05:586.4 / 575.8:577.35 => -0.11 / 4.19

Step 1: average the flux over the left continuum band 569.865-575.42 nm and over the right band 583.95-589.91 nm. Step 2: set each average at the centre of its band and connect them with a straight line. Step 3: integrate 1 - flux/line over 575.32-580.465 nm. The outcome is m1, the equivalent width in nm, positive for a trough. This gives -0.17 nm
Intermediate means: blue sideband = 4.11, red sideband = 4.15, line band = 4.26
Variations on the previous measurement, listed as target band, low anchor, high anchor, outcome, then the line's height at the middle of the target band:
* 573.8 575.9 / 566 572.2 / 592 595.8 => -0.028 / 4.16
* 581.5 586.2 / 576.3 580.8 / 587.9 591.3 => -0.019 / 4.11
